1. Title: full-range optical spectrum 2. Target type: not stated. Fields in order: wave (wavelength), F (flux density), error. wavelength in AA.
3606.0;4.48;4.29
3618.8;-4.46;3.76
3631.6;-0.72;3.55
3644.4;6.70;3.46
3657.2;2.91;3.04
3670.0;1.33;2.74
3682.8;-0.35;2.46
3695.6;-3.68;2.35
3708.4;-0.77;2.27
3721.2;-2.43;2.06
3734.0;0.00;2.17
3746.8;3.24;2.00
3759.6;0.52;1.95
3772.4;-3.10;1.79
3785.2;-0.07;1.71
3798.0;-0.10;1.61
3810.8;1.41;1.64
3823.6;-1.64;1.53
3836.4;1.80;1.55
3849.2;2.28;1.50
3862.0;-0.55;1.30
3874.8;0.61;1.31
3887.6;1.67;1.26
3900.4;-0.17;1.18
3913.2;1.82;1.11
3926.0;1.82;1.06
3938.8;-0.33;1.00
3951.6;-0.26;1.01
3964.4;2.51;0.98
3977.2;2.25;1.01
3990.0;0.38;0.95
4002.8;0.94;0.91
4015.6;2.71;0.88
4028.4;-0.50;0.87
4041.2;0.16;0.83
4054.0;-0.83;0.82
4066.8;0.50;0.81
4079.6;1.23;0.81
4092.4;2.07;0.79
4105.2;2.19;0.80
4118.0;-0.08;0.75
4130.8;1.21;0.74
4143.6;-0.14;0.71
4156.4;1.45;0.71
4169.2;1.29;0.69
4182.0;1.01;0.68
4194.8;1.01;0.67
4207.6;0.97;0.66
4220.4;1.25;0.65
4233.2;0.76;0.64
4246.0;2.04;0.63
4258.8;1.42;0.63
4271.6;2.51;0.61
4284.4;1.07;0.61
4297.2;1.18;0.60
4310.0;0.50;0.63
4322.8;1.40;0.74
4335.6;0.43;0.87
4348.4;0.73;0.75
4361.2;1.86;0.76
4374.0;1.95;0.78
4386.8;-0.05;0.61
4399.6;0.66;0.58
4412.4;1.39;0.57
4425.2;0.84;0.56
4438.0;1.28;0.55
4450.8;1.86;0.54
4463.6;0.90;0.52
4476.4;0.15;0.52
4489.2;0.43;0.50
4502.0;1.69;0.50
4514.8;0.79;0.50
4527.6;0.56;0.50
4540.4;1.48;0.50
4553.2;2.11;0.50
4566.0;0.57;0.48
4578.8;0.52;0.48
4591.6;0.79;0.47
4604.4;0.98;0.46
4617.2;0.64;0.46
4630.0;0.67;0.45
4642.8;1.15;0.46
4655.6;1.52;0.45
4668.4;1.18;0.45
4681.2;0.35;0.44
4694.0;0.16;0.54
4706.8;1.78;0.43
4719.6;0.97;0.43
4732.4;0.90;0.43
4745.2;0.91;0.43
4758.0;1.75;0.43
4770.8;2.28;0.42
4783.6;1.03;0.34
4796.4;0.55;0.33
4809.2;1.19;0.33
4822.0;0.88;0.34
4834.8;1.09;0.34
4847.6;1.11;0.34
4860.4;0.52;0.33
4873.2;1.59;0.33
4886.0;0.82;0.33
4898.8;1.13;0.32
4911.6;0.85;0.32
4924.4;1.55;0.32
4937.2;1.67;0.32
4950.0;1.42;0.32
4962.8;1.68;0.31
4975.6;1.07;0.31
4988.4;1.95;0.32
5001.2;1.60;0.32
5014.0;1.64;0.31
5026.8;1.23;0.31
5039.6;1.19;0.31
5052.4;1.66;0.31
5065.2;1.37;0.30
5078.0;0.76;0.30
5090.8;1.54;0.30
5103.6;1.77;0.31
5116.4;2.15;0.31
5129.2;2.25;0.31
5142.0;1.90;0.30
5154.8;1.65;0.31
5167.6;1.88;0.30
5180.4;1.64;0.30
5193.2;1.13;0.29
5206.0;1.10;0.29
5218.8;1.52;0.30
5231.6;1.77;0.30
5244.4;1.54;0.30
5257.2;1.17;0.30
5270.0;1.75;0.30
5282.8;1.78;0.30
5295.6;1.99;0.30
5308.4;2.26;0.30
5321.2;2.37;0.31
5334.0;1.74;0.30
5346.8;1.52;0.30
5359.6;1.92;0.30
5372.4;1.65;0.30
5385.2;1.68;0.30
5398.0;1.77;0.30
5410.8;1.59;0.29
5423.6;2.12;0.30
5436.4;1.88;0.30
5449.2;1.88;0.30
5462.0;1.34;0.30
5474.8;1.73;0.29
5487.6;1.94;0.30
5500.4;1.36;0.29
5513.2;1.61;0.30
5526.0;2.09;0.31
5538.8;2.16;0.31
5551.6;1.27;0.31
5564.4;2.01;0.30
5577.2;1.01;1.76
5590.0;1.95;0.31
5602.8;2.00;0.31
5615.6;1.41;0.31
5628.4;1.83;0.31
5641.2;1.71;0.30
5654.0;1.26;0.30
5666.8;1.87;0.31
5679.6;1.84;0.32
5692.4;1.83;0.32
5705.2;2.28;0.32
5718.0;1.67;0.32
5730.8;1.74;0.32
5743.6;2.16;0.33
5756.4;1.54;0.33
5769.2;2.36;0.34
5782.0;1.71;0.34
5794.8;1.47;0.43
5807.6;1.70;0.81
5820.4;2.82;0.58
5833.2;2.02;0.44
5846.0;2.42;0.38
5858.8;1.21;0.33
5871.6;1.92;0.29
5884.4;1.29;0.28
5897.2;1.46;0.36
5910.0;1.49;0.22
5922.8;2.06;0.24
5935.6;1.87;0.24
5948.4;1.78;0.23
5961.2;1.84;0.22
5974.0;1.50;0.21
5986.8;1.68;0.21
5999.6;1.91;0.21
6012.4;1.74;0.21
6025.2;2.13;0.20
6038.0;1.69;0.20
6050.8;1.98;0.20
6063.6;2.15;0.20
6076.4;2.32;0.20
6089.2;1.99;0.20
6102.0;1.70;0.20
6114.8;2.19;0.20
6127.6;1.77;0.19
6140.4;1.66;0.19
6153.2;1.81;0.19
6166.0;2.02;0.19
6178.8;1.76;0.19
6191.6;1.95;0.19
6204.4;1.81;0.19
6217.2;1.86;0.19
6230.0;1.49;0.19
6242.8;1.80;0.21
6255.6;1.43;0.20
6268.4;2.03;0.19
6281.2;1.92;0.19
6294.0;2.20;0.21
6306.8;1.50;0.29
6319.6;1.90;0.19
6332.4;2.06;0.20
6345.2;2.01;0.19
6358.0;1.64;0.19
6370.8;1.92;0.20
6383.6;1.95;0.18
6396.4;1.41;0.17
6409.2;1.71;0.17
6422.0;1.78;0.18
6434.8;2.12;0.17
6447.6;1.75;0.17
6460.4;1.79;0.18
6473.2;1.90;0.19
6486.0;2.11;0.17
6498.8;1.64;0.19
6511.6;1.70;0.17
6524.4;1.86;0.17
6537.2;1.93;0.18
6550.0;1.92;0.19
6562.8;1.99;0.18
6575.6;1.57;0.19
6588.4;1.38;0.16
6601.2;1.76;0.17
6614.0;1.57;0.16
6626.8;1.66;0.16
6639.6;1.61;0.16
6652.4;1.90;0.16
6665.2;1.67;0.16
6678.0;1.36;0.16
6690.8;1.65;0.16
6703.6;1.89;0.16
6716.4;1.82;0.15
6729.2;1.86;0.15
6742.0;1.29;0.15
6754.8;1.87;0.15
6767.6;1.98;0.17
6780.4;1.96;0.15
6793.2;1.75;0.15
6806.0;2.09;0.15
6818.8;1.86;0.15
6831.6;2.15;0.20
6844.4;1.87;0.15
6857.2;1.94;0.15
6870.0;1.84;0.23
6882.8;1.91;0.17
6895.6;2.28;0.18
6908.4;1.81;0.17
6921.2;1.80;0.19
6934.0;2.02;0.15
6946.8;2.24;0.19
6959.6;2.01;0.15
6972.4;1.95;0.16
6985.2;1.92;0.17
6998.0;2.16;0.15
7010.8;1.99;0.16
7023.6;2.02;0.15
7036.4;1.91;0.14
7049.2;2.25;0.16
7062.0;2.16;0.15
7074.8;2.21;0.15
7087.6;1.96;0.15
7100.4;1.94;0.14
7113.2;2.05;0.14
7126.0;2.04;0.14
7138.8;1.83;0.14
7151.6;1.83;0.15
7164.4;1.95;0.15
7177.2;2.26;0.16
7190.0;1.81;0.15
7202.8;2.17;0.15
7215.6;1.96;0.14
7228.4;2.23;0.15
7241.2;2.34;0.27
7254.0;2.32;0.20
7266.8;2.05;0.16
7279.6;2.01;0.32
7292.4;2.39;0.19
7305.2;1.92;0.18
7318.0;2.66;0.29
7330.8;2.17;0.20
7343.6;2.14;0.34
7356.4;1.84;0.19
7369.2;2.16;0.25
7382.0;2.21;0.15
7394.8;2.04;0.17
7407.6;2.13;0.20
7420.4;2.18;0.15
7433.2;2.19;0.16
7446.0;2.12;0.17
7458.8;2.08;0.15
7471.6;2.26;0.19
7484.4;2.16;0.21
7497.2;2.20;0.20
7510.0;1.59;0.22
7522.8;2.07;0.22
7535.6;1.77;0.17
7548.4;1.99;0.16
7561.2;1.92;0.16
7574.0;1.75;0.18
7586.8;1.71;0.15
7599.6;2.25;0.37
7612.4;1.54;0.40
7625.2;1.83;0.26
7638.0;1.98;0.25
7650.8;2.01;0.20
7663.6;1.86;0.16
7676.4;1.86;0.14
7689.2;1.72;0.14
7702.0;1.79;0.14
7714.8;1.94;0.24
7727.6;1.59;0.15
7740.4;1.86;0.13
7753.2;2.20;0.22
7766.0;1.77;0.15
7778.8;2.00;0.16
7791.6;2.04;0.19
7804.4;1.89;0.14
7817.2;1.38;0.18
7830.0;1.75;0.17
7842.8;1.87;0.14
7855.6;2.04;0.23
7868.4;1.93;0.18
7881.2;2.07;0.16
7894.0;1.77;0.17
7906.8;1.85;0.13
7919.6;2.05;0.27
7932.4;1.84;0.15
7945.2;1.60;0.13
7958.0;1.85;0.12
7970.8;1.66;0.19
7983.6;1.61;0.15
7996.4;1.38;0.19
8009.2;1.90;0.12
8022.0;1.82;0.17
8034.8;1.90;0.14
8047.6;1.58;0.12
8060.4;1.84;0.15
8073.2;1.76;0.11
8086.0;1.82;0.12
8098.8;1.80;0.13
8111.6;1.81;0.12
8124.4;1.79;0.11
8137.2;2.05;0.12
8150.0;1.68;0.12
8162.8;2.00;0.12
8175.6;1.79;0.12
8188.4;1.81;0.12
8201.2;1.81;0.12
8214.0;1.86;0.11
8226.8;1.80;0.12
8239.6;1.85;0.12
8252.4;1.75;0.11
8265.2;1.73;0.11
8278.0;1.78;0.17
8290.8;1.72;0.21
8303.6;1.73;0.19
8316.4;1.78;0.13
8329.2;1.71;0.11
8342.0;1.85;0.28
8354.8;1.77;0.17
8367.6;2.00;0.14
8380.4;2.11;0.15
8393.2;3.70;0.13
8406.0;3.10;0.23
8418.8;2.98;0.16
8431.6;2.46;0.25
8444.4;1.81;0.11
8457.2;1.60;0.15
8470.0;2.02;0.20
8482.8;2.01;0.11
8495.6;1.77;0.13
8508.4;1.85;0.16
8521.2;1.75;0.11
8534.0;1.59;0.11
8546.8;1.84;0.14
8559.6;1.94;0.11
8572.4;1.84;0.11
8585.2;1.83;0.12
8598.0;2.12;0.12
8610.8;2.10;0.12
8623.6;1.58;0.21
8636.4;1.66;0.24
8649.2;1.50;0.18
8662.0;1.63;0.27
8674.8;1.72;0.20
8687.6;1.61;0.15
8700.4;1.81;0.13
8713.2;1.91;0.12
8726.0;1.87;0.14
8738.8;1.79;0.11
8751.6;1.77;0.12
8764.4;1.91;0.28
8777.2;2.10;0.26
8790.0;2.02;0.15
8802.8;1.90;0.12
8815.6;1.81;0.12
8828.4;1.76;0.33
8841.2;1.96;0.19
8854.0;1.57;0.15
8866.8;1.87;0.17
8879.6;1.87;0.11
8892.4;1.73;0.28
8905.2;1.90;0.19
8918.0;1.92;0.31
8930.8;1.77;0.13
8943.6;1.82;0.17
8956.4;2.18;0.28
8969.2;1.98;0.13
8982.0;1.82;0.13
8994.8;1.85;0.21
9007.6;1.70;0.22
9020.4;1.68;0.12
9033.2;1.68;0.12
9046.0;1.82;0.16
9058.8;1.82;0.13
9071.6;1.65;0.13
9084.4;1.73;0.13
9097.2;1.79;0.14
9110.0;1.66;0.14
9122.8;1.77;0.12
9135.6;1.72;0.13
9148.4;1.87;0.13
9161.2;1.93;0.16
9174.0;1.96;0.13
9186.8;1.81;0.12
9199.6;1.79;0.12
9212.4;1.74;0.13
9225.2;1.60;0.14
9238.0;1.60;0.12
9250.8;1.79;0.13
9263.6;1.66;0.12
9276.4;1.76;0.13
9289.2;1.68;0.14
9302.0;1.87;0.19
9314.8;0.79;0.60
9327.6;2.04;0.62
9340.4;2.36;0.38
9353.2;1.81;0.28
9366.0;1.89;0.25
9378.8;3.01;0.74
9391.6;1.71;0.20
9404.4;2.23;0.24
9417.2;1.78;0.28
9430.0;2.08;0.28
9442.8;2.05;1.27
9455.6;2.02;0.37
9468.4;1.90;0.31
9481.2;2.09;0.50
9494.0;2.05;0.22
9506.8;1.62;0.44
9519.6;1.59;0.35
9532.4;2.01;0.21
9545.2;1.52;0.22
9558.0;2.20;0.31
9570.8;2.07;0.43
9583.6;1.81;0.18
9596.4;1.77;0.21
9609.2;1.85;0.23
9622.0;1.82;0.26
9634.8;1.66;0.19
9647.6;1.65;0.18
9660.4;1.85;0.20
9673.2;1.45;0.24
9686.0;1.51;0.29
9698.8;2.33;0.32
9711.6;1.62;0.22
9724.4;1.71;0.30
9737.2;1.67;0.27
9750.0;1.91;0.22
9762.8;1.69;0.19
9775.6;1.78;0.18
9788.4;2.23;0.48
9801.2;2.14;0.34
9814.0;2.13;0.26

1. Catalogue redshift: 0.279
